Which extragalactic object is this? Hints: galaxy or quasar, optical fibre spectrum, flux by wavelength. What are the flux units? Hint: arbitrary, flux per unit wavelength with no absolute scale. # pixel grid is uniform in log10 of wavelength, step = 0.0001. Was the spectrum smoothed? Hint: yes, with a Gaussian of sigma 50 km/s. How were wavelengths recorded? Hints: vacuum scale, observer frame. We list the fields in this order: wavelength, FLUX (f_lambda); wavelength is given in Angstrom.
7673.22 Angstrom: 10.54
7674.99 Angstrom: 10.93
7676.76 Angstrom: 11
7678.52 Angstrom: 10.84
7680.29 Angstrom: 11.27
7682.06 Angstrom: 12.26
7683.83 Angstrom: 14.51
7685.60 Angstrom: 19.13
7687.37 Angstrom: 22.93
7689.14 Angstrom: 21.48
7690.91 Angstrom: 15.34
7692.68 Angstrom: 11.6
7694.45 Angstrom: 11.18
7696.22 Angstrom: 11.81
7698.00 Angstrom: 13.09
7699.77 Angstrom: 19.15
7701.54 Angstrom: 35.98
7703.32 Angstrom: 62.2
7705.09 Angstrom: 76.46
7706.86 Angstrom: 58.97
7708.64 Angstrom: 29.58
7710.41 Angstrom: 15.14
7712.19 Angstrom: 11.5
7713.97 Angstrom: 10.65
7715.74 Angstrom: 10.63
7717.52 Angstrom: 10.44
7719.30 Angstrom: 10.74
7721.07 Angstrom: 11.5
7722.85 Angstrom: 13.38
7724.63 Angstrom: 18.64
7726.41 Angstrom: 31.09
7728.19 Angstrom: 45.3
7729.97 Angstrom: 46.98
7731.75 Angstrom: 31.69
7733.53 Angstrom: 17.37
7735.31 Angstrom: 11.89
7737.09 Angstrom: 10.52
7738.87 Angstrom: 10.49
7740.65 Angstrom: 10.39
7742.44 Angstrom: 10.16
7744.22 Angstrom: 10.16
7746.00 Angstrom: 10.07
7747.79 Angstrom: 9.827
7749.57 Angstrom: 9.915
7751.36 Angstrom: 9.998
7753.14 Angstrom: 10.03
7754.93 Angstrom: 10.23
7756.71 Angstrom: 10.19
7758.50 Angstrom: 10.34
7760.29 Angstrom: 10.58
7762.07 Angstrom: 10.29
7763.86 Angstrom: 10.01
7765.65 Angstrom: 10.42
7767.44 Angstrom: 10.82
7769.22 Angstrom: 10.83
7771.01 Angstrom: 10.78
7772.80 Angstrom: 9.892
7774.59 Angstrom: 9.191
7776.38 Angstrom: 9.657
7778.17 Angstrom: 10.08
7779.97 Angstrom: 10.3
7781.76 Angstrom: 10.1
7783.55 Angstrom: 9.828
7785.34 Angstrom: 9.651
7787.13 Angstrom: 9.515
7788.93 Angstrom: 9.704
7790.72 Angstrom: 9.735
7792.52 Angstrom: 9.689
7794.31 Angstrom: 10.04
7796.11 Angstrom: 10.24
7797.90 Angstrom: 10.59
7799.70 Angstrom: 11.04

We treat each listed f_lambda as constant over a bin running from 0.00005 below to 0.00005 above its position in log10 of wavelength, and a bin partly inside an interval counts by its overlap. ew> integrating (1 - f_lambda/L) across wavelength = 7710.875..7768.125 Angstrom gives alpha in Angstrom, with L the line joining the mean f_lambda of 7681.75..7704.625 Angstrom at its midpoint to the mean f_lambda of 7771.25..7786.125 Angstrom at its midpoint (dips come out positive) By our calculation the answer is 3.8 Angstrom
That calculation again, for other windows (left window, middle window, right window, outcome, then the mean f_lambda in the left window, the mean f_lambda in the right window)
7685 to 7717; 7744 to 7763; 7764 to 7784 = 5.52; 25.3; 10.2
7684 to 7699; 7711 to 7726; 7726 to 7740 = 6.27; 15.8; 25.2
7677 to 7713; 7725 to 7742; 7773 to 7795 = -4.87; 24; 9.79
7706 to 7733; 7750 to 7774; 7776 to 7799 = 7.42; 23.6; 9.95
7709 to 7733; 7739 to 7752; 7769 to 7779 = 4.67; 20.7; 10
